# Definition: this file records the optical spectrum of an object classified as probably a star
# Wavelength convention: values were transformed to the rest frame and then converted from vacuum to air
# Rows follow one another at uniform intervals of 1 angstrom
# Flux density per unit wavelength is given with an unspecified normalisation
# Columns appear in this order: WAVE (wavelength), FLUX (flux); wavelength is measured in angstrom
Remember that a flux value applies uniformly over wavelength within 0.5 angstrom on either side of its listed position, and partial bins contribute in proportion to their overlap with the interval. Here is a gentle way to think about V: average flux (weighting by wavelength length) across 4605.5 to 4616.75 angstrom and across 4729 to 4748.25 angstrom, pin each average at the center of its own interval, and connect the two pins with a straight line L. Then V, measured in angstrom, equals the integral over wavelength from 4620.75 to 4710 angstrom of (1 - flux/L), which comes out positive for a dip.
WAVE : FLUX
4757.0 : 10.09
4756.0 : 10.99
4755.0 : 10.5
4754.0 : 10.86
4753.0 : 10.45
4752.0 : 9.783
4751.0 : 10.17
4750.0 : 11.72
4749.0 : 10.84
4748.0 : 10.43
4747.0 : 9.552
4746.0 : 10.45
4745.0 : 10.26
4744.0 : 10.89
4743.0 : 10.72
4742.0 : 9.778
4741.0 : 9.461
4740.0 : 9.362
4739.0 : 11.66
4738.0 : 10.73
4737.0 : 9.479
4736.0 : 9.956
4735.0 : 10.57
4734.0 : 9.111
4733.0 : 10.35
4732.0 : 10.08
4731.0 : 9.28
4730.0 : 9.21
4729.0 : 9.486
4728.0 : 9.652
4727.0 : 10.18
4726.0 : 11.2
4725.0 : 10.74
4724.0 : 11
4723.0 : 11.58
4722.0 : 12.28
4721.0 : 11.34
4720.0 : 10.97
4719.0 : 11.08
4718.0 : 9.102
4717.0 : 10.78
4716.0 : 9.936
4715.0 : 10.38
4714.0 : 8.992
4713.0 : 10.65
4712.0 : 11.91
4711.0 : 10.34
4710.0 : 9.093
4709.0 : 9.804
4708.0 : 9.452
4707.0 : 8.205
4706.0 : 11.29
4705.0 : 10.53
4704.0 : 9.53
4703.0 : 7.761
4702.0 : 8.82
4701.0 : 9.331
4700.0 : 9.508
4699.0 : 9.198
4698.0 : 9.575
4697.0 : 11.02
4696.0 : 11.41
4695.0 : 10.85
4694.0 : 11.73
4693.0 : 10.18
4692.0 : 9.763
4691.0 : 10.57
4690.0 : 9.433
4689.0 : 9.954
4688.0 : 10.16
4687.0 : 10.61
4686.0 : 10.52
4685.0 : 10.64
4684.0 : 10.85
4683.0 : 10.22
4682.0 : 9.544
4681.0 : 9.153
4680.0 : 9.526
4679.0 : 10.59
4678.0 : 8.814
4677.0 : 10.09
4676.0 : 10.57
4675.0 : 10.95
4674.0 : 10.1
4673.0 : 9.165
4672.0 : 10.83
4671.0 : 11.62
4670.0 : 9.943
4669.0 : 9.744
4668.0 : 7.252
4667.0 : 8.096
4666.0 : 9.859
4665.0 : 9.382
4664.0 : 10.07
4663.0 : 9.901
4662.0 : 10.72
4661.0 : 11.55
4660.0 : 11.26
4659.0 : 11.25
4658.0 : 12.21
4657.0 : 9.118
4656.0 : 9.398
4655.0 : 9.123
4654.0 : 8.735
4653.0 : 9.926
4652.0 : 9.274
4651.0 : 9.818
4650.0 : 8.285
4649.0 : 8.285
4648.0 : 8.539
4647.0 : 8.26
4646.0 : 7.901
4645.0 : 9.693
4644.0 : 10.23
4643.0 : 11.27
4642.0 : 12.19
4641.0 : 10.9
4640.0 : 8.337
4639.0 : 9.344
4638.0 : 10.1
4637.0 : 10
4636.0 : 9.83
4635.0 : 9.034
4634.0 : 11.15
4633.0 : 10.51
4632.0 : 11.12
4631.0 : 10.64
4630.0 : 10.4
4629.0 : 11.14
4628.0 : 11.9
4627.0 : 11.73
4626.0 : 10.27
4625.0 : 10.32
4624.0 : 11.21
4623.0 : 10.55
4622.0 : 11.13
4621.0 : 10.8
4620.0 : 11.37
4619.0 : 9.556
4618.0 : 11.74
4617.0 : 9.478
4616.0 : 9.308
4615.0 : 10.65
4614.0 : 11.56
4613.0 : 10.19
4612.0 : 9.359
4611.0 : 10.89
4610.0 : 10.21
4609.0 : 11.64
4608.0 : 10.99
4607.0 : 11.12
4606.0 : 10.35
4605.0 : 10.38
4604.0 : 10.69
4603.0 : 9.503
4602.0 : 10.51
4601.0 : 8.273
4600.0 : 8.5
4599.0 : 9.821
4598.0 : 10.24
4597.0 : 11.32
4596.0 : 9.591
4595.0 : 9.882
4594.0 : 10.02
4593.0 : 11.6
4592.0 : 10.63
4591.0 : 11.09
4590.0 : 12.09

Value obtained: 2.6 angstrom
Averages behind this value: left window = 10.5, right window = 10.1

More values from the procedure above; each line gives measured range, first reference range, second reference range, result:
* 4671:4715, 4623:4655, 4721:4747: 0.54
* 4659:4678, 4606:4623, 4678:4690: 0.25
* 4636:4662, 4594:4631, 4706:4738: 1.41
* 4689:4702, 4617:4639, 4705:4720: 0.09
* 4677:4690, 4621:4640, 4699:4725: 0.31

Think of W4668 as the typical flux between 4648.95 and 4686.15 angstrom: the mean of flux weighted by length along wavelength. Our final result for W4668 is 9.92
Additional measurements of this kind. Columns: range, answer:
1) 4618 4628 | 10.9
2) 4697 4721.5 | 9.92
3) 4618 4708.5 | 10.1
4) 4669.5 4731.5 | 10.2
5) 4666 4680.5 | 9.81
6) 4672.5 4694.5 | 10.1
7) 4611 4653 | 10.2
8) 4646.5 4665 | 9.75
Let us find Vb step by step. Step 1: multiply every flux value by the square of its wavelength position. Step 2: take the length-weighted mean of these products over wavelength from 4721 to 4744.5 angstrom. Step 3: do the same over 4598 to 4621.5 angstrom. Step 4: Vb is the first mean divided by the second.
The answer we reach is 1.1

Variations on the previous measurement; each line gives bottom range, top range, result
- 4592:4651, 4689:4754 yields 1.04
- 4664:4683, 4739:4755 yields 1.10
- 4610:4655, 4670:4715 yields 1.02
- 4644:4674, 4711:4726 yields 1.14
